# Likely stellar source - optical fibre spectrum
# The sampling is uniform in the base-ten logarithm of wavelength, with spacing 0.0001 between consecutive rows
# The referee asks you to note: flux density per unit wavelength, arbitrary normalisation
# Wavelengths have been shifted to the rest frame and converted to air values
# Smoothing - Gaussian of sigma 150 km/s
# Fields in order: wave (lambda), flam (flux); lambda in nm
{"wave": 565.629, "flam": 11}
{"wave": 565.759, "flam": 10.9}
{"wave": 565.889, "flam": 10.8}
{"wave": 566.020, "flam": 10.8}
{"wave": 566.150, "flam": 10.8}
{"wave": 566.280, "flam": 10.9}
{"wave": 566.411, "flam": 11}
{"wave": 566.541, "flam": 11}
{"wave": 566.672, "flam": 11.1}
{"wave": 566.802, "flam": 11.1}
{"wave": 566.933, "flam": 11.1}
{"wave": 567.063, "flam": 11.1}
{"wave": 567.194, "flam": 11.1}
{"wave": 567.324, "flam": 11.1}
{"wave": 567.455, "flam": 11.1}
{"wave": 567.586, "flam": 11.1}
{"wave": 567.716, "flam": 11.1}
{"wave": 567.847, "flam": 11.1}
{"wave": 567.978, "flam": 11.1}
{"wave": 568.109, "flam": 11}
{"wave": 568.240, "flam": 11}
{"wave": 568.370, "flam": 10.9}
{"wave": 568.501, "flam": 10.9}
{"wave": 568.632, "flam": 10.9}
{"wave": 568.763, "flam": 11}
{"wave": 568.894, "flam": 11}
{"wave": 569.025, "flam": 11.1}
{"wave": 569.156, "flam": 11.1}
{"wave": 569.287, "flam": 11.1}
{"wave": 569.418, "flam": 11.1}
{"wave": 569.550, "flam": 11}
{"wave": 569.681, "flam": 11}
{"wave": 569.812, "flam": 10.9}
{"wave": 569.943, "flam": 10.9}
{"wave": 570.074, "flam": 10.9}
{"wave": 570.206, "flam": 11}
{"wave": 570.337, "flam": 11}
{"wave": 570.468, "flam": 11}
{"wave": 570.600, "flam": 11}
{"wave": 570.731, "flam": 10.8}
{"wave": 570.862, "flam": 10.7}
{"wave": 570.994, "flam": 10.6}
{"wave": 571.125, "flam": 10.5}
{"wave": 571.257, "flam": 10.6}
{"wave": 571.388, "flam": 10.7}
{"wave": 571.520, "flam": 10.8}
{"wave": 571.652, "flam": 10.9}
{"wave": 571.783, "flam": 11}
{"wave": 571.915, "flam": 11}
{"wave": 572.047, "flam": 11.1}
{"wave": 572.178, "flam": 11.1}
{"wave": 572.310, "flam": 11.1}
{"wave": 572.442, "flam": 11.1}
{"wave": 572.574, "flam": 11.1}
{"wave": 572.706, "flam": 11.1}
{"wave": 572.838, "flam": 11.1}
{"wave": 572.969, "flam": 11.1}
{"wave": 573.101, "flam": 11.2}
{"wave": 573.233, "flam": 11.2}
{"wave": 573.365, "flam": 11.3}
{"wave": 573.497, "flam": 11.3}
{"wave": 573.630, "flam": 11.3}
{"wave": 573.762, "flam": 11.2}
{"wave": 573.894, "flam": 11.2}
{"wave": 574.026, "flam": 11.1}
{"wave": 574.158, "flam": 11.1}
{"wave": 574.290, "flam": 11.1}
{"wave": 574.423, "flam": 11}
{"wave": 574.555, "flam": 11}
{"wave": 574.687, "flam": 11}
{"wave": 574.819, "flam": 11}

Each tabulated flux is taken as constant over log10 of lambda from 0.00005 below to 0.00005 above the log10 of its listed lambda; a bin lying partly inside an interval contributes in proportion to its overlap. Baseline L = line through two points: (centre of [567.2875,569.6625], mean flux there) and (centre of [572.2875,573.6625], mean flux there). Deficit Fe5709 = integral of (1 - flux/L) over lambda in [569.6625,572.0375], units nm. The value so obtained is 0.05 nm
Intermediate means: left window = 11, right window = 11.2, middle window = 10.9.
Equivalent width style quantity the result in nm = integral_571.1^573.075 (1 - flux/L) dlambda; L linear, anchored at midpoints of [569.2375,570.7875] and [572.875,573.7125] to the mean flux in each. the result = 0.03 nm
